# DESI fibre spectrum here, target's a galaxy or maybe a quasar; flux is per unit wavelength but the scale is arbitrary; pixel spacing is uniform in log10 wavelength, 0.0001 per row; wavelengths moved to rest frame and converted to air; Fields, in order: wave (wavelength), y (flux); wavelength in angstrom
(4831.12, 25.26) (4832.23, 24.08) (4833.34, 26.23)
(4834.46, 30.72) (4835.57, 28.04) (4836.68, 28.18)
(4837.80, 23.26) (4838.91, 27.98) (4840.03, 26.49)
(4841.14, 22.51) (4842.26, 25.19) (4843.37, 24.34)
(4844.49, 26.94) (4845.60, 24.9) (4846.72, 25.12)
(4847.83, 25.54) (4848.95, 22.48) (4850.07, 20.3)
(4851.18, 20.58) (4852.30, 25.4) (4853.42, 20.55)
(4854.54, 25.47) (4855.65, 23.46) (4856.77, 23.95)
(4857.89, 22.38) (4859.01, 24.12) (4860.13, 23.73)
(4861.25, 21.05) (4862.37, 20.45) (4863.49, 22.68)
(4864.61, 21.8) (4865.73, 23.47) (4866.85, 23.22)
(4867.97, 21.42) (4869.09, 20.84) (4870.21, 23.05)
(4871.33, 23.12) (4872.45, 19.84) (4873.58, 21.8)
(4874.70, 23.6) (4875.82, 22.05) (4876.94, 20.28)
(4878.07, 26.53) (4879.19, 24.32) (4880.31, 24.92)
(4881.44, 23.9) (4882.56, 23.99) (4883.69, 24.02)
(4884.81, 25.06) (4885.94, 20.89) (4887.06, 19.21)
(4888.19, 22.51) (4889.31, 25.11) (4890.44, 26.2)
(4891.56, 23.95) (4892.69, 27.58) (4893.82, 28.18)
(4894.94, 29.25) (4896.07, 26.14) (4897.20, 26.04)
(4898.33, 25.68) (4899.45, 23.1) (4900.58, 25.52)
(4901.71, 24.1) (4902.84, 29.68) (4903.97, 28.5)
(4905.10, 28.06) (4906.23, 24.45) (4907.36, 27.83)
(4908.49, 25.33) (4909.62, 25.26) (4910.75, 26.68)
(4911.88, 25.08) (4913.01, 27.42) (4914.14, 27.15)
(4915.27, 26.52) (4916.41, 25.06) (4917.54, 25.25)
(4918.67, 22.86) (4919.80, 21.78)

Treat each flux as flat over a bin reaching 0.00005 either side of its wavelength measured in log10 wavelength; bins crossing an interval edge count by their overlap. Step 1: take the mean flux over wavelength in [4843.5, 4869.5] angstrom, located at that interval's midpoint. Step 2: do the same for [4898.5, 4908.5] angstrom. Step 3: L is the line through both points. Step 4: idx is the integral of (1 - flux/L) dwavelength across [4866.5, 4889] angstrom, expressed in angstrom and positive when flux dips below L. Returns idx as 1.6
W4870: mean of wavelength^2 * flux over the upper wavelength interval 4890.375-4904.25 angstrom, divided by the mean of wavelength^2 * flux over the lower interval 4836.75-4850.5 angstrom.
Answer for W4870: 1.09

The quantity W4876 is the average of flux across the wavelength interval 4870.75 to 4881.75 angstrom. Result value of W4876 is 23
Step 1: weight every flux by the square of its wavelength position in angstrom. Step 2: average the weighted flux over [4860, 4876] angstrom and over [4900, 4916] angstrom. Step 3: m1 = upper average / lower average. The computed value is 1.22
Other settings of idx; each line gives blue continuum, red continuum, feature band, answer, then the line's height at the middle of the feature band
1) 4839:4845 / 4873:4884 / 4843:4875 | 2.0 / 24.5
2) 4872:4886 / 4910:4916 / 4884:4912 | -0.6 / 25.1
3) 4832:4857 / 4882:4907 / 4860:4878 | 2.2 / 25.1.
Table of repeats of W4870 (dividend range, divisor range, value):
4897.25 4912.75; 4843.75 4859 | 1.13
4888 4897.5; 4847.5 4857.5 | 1.16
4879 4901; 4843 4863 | 1.08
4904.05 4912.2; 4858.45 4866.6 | 1.19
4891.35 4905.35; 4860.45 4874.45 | 1.23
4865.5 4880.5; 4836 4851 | 0.93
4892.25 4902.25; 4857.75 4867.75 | 1.18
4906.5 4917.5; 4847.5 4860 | 1.16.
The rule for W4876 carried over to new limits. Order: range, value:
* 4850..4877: 22.4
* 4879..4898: 24.8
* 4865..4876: 22.2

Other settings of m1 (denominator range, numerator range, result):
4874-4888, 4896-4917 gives 1.14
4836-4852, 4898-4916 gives 1.10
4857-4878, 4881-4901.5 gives 1.12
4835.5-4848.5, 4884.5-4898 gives 1.00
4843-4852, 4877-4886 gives 1.03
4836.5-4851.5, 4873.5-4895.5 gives 1.00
